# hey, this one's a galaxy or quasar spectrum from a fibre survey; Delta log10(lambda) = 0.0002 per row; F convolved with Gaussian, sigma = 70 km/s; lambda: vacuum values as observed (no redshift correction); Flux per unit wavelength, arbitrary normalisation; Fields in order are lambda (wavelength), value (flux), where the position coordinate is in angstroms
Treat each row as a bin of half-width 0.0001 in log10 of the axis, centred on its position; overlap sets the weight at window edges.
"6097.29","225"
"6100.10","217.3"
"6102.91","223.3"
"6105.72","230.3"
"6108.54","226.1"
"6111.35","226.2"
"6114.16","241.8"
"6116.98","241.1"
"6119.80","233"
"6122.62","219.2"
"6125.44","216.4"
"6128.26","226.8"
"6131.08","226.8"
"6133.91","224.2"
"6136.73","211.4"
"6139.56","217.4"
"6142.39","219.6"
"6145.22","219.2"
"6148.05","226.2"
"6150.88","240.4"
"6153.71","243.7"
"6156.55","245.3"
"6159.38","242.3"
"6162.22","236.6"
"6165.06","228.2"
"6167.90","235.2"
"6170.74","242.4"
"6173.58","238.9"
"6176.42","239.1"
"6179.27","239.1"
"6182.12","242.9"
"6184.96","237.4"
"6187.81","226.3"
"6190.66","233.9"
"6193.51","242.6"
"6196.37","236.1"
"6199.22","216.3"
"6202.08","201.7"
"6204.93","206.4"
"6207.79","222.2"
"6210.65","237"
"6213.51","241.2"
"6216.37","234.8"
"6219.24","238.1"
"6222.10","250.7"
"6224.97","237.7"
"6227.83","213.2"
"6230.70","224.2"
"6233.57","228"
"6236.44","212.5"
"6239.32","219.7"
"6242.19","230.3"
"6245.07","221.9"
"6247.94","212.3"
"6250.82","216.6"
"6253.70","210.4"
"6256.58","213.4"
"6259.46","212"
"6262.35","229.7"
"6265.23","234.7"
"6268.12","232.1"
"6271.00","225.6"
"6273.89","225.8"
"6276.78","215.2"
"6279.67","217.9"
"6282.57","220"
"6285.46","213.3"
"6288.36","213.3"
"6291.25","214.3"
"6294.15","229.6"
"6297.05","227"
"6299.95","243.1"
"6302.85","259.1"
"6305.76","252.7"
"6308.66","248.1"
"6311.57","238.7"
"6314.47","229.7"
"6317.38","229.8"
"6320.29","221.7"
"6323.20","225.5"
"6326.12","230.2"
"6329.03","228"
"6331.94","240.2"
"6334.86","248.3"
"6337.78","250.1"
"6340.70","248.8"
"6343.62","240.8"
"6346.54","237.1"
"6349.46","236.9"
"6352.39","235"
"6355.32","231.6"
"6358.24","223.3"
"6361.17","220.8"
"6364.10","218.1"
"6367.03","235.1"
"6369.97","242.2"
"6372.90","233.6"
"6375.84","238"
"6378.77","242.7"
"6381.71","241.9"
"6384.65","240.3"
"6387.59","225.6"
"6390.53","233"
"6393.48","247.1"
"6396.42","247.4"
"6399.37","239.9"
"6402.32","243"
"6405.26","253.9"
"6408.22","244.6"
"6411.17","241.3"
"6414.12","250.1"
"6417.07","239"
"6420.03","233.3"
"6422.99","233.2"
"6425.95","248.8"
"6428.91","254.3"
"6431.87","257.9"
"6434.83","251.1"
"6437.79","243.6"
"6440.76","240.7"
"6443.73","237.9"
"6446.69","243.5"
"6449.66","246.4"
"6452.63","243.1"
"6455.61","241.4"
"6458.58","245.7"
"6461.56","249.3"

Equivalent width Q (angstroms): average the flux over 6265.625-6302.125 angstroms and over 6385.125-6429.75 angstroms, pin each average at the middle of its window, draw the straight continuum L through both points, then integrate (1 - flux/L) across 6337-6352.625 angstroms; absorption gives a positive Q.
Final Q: -0.58 angstroms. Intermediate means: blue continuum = 224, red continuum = 242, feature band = 242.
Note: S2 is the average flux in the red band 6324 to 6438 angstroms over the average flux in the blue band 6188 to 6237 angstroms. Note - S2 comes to 1.05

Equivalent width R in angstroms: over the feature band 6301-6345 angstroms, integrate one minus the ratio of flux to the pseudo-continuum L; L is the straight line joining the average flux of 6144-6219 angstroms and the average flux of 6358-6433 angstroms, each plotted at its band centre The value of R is -0.4 angstroms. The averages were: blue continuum 233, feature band 239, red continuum 240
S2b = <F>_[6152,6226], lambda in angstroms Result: 234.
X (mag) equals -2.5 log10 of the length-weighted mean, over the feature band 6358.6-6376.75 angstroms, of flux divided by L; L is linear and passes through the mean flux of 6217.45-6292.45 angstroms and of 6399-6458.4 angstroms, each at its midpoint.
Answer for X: 0.029 mag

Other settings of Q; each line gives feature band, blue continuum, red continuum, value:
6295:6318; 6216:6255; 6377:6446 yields -0.9 angstroms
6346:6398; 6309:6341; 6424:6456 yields 1.1 angstroms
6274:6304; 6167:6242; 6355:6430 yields 1.2 angstroms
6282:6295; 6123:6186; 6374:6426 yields 1.1 angstroms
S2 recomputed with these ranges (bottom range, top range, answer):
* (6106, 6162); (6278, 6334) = 1.01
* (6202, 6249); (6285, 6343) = 1.04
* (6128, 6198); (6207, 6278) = 0.97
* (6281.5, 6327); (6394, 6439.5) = 1.06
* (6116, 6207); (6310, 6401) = 1.03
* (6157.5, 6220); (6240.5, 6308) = 0.97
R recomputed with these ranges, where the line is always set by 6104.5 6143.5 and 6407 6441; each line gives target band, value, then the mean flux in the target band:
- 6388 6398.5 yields 0.10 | 241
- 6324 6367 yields 0.92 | 235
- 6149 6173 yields -1.15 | 239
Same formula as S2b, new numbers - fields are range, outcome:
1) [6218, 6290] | 223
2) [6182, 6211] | 227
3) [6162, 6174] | 236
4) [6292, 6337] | 237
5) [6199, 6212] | 217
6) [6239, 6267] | 220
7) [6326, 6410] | 238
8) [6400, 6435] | 246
